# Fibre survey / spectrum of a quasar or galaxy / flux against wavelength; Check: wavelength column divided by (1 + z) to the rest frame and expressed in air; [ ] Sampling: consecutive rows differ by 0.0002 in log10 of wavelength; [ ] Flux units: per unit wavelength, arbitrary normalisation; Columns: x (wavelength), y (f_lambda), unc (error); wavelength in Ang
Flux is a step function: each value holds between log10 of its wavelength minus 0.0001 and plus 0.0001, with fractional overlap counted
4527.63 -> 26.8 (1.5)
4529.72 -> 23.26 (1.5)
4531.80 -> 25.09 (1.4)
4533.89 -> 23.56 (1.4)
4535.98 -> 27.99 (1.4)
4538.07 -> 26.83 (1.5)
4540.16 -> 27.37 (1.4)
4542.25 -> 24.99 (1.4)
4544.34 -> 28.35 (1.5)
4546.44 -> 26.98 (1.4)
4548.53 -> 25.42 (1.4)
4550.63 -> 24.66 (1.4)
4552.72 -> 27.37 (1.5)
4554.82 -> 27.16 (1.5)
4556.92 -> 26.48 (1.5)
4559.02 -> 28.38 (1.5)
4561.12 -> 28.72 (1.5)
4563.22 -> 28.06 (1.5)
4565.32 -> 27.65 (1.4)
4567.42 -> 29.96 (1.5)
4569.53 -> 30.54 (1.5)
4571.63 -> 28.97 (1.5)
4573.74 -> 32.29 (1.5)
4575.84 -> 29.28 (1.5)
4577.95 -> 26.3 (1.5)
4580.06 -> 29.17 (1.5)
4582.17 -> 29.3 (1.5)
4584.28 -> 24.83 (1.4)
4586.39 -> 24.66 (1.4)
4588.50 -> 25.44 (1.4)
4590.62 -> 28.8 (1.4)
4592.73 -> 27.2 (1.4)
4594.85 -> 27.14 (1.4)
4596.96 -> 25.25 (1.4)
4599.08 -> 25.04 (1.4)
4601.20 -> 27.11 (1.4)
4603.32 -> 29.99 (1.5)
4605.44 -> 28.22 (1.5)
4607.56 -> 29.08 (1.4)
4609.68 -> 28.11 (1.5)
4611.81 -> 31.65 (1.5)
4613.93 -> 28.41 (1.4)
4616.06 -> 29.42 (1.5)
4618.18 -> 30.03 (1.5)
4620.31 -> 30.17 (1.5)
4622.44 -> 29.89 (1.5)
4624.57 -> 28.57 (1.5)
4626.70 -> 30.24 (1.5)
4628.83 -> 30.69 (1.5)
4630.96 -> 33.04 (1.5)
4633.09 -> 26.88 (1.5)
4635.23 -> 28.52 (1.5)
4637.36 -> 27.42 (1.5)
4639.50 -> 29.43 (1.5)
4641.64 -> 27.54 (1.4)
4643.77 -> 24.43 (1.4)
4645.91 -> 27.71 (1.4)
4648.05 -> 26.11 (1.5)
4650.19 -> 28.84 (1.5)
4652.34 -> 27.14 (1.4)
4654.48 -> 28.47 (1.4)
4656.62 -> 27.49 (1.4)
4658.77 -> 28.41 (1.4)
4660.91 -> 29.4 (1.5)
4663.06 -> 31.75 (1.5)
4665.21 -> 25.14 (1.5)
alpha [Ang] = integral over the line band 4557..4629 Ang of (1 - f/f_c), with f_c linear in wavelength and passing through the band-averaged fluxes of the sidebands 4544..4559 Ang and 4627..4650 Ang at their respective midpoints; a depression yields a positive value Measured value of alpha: -2.64 Ang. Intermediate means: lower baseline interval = 26.7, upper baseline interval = 28.3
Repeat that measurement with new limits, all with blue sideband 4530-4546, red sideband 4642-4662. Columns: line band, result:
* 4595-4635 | -2.68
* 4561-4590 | -1.72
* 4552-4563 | -0.51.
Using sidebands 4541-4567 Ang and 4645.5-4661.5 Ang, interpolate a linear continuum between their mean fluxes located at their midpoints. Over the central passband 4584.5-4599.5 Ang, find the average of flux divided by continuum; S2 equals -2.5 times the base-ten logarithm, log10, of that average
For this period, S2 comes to 0.05 mag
